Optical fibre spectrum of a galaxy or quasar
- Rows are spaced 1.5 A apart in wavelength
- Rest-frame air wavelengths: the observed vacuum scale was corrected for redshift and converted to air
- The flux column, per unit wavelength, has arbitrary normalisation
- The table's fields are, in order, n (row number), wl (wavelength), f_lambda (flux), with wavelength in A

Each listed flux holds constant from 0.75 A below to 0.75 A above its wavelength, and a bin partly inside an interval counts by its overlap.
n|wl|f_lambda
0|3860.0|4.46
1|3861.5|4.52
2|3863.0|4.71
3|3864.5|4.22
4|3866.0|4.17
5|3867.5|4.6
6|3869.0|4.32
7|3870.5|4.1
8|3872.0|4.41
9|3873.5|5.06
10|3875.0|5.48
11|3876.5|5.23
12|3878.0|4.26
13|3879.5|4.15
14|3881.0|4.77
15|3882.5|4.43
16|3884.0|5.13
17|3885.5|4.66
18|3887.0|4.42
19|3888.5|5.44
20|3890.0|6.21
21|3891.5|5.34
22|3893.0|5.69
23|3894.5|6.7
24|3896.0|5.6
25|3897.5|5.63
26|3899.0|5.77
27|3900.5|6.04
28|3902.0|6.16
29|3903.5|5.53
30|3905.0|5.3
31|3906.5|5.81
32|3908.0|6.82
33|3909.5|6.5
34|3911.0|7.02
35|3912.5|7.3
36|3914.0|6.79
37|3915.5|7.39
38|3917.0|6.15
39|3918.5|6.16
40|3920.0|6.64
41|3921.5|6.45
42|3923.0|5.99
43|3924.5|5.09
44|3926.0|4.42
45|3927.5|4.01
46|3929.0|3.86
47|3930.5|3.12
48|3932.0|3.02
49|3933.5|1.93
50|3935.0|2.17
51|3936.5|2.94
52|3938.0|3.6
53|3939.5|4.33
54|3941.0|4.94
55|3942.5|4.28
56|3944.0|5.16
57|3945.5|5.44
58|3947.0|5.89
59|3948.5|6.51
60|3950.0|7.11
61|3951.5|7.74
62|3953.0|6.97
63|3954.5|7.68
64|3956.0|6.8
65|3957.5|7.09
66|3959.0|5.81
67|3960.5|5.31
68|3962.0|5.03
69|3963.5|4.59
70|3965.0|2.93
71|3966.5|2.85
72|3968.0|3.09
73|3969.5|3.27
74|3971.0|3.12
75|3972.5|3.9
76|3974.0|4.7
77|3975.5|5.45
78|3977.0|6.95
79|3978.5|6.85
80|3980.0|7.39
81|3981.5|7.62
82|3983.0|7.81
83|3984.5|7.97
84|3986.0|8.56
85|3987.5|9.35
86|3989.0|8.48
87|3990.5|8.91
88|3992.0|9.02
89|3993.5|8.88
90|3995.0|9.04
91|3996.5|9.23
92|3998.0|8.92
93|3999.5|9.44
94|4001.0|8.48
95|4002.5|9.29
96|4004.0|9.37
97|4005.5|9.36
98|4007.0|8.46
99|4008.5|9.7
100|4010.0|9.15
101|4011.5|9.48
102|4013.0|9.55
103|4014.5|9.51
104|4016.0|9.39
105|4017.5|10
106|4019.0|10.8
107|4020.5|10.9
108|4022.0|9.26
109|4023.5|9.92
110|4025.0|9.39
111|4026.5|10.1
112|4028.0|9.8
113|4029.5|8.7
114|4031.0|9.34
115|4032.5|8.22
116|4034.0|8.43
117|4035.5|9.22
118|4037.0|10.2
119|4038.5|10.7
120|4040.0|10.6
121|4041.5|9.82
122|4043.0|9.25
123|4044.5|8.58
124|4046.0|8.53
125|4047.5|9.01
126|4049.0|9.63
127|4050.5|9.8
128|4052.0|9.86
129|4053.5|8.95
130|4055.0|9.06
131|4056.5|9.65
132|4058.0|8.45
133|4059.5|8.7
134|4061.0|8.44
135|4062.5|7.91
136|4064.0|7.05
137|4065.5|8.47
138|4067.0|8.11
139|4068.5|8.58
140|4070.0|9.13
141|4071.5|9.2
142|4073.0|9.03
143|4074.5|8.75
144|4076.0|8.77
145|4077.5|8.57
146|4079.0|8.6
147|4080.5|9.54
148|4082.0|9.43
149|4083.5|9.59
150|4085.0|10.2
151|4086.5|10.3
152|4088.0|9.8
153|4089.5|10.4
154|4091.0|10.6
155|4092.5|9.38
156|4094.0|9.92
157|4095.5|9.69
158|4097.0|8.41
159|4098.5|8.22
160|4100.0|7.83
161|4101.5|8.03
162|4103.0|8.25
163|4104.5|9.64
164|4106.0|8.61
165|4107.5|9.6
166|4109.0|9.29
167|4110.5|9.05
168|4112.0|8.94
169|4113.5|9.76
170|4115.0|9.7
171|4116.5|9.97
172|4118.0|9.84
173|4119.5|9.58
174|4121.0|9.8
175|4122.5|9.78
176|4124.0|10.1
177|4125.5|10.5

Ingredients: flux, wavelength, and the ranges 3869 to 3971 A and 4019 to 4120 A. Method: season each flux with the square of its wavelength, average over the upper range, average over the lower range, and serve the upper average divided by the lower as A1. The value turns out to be 1.91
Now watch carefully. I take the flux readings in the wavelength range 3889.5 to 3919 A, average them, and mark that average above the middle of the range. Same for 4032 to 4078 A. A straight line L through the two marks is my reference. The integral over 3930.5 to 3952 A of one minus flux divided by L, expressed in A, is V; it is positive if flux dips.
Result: 7.3 A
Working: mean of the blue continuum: 6.2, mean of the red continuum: 9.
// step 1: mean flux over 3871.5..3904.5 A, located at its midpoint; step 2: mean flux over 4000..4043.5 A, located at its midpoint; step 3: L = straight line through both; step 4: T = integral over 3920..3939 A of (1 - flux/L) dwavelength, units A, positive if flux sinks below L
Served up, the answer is 7.4 A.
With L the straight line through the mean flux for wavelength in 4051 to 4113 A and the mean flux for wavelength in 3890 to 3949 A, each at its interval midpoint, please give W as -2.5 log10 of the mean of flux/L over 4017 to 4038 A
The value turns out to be -0.23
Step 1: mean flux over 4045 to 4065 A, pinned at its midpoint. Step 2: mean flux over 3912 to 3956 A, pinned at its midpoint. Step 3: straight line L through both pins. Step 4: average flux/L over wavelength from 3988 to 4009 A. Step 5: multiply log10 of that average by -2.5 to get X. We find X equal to -0.249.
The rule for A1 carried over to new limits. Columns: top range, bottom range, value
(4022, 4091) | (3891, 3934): 1.76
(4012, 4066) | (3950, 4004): 1.40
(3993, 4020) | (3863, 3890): 2.13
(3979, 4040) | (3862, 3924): 1.76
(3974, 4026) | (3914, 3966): 1.75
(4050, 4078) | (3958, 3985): 1.74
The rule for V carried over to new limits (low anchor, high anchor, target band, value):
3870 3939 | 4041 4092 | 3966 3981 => 4.48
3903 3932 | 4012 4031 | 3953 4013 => 8.45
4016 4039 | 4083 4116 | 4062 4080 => 1.75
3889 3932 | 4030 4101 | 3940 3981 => 8.40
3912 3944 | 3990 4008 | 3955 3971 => 5.03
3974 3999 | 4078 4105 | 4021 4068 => -2.14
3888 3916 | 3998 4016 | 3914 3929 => 2.11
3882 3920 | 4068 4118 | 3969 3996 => 0.93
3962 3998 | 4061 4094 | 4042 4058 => -1.55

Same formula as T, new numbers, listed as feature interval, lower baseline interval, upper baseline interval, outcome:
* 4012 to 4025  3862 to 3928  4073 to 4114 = -3.5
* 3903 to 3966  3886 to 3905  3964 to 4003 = 8.2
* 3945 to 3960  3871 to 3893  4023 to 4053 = 0.6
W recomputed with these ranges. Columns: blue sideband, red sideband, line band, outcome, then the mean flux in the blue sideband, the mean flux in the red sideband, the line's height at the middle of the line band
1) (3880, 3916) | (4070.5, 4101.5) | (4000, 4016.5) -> -0.18 mag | 5.83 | 9.28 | 7.85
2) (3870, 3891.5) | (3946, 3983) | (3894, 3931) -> -0.14 mag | 4.87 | 5.65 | 5.16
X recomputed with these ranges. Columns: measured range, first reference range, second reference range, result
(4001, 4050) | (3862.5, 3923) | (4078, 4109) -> -0.183 mag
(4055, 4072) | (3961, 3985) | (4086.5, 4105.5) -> -0.050 mag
